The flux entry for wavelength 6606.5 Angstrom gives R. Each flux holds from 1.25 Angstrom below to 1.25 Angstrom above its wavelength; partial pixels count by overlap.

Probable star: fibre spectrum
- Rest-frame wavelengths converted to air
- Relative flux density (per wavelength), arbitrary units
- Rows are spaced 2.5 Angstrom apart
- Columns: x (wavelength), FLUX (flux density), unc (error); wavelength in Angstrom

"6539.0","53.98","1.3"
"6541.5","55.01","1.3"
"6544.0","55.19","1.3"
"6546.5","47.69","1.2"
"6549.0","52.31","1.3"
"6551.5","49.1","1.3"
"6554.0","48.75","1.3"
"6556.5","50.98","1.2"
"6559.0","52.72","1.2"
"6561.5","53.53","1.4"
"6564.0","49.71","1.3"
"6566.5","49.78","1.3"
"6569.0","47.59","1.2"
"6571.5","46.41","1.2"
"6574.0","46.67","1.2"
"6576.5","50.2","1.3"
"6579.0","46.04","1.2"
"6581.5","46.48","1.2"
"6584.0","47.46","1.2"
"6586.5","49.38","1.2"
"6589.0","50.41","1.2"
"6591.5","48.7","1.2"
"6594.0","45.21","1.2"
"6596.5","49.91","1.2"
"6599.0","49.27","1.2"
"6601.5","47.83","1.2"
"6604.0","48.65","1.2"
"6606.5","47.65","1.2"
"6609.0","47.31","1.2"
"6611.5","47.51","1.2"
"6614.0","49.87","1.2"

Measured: 47.65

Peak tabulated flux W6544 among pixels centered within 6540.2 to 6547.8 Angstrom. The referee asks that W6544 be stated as 55.19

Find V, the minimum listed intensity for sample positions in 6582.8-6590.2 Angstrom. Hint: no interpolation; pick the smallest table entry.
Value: 47.46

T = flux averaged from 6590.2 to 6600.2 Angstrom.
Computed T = 48.3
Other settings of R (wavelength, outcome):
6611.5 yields 47.51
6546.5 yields 47.69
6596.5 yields 49.91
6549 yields 52.31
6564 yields 49.71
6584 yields 47.46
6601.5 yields 47.83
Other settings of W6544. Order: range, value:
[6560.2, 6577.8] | 53.53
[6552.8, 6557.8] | 50.98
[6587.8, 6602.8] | 50.41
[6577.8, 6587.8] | 49.38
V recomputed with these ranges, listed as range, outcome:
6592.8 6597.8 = 45.21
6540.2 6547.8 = 47.69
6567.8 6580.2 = 46.04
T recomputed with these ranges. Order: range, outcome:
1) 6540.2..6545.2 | 55.1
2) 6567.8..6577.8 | 47.7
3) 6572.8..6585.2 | 47.4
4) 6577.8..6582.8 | 46.3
